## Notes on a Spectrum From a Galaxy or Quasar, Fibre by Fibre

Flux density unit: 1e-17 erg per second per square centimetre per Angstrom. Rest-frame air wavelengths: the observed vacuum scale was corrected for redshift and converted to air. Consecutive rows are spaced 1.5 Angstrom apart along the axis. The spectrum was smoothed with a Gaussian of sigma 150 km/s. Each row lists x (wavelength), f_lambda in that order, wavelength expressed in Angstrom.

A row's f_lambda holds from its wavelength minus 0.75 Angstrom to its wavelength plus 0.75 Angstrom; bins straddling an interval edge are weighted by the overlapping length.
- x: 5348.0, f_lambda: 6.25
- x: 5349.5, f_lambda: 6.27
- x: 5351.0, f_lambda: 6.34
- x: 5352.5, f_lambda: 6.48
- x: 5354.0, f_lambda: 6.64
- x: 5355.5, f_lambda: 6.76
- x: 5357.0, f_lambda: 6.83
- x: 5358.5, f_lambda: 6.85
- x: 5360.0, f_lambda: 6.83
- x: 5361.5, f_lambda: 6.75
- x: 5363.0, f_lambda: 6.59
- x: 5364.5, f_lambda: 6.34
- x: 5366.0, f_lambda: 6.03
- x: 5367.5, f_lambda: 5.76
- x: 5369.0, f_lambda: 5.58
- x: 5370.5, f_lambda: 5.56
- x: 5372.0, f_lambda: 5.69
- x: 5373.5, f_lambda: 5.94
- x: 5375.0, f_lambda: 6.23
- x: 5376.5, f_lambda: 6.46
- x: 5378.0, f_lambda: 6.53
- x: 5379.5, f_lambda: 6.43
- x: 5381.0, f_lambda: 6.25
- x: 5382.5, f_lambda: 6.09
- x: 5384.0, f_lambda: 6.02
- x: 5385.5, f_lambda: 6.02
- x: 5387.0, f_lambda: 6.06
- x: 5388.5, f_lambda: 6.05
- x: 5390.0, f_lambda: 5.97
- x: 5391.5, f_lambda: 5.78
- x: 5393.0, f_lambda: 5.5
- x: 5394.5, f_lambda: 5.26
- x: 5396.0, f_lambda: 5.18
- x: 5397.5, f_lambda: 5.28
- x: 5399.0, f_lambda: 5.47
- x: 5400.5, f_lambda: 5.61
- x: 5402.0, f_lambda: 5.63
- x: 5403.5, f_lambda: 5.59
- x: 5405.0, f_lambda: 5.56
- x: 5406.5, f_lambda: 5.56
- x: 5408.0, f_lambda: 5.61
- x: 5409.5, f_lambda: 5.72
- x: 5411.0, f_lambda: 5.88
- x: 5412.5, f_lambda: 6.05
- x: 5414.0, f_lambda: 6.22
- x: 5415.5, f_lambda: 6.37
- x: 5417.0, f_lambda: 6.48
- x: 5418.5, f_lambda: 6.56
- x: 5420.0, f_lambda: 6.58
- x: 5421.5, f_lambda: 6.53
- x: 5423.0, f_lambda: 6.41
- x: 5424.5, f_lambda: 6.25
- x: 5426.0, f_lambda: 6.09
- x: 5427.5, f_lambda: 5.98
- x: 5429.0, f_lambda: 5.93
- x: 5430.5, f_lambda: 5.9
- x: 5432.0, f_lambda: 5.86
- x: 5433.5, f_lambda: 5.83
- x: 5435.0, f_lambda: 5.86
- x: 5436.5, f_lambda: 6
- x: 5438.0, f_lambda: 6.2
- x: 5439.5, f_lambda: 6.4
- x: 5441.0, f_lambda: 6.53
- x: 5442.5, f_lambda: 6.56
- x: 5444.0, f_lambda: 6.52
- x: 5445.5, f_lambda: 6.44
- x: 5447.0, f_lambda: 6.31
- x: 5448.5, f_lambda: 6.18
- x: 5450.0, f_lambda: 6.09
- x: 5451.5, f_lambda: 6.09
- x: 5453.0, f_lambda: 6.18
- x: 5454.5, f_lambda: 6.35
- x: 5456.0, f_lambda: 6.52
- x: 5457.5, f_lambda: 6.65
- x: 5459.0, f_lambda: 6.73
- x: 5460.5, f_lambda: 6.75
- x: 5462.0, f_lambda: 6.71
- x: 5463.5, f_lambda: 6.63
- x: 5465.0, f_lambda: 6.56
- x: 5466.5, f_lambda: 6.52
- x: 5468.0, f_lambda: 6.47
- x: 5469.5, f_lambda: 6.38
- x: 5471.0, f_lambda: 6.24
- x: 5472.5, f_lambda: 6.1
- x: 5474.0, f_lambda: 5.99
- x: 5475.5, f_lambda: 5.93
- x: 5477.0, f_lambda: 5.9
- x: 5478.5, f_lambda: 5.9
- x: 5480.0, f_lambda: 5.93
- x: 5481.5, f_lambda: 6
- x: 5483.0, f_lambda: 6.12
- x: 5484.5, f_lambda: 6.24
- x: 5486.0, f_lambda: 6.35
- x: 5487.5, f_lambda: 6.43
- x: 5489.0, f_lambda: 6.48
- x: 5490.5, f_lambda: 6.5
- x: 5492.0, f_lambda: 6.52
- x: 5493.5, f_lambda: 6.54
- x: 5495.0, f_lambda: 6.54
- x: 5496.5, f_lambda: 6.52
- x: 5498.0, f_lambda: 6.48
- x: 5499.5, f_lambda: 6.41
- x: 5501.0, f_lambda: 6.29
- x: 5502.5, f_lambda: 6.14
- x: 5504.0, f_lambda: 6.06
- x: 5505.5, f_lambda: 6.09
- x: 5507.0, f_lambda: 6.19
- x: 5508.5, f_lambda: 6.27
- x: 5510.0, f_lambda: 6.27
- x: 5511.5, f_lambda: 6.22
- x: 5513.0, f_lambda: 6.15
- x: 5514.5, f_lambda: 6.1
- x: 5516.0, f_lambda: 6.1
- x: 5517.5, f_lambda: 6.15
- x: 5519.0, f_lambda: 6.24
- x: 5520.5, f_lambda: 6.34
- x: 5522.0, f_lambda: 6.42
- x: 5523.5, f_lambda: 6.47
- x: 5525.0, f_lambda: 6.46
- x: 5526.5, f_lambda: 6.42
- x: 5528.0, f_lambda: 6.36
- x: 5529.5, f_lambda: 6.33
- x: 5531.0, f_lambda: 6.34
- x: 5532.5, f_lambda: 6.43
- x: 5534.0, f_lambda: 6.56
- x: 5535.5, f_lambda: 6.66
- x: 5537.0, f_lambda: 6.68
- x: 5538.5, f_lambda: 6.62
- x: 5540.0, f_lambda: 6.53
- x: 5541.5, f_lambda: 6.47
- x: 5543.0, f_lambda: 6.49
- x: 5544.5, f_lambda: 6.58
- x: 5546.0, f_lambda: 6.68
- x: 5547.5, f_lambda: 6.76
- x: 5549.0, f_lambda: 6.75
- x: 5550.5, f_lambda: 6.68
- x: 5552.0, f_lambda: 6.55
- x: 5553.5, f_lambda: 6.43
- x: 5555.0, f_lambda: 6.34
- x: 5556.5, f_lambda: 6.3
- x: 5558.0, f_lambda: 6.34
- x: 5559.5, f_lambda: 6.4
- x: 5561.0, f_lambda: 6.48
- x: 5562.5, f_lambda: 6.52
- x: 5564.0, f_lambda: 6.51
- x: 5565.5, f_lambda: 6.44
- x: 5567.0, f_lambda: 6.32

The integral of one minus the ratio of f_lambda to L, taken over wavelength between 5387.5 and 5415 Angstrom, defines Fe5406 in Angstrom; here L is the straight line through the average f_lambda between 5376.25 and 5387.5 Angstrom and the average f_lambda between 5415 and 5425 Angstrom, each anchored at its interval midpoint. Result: 2.92 Angstrom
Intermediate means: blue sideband 6.23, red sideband 6.46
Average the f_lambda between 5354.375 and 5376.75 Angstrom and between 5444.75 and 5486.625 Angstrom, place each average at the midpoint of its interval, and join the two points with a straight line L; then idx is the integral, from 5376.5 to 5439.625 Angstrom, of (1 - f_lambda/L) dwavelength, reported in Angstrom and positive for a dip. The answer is 3.2 Angstrom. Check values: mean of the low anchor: 6.28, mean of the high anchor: 6.29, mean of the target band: 5.97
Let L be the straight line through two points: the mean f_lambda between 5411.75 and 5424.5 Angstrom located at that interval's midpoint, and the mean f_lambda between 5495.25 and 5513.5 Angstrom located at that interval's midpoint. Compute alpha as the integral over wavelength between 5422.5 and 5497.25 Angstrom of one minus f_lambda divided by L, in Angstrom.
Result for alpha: 0.57 Angstrom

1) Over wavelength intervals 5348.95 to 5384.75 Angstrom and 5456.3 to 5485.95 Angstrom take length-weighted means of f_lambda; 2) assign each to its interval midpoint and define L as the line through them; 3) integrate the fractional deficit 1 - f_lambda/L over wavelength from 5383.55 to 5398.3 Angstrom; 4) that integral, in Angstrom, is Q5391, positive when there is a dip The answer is 1.4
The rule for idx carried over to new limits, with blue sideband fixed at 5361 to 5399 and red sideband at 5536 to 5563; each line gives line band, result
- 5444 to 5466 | -0.8 Angstrom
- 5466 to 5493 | 0.3 Angstrom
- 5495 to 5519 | 0.6 Angstrom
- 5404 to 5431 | 0.0 Angstrom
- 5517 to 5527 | 0.1 Angstrom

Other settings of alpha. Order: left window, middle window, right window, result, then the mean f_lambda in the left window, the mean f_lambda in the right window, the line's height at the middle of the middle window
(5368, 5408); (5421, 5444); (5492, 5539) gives -0.6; 5.81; 6.35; 6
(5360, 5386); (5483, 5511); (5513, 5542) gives 0.0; 6.15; 6.4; 6.35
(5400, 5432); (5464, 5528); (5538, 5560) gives 0.5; 6.02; 6.53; 6.33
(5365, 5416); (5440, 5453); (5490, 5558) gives -0.5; 5.85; 6.41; 6.08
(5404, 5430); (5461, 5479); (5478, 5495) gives -0.1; 6.1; 6.29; 6.25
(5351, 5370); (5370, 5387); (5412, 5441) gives 0.7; 6.44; 6.19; 6.37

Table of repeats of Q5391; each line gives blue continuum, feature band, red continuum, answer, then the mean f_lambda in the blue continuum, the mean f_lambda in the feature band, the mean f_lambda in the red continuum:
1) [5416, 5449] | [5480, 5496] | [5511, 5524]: -0.3 Angstrom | 6.25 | 6.35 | 6.24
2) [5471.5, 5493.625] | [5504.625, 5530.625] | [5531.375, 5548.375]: 0.6 Angstrom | 6.19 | 6.27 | 6.58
